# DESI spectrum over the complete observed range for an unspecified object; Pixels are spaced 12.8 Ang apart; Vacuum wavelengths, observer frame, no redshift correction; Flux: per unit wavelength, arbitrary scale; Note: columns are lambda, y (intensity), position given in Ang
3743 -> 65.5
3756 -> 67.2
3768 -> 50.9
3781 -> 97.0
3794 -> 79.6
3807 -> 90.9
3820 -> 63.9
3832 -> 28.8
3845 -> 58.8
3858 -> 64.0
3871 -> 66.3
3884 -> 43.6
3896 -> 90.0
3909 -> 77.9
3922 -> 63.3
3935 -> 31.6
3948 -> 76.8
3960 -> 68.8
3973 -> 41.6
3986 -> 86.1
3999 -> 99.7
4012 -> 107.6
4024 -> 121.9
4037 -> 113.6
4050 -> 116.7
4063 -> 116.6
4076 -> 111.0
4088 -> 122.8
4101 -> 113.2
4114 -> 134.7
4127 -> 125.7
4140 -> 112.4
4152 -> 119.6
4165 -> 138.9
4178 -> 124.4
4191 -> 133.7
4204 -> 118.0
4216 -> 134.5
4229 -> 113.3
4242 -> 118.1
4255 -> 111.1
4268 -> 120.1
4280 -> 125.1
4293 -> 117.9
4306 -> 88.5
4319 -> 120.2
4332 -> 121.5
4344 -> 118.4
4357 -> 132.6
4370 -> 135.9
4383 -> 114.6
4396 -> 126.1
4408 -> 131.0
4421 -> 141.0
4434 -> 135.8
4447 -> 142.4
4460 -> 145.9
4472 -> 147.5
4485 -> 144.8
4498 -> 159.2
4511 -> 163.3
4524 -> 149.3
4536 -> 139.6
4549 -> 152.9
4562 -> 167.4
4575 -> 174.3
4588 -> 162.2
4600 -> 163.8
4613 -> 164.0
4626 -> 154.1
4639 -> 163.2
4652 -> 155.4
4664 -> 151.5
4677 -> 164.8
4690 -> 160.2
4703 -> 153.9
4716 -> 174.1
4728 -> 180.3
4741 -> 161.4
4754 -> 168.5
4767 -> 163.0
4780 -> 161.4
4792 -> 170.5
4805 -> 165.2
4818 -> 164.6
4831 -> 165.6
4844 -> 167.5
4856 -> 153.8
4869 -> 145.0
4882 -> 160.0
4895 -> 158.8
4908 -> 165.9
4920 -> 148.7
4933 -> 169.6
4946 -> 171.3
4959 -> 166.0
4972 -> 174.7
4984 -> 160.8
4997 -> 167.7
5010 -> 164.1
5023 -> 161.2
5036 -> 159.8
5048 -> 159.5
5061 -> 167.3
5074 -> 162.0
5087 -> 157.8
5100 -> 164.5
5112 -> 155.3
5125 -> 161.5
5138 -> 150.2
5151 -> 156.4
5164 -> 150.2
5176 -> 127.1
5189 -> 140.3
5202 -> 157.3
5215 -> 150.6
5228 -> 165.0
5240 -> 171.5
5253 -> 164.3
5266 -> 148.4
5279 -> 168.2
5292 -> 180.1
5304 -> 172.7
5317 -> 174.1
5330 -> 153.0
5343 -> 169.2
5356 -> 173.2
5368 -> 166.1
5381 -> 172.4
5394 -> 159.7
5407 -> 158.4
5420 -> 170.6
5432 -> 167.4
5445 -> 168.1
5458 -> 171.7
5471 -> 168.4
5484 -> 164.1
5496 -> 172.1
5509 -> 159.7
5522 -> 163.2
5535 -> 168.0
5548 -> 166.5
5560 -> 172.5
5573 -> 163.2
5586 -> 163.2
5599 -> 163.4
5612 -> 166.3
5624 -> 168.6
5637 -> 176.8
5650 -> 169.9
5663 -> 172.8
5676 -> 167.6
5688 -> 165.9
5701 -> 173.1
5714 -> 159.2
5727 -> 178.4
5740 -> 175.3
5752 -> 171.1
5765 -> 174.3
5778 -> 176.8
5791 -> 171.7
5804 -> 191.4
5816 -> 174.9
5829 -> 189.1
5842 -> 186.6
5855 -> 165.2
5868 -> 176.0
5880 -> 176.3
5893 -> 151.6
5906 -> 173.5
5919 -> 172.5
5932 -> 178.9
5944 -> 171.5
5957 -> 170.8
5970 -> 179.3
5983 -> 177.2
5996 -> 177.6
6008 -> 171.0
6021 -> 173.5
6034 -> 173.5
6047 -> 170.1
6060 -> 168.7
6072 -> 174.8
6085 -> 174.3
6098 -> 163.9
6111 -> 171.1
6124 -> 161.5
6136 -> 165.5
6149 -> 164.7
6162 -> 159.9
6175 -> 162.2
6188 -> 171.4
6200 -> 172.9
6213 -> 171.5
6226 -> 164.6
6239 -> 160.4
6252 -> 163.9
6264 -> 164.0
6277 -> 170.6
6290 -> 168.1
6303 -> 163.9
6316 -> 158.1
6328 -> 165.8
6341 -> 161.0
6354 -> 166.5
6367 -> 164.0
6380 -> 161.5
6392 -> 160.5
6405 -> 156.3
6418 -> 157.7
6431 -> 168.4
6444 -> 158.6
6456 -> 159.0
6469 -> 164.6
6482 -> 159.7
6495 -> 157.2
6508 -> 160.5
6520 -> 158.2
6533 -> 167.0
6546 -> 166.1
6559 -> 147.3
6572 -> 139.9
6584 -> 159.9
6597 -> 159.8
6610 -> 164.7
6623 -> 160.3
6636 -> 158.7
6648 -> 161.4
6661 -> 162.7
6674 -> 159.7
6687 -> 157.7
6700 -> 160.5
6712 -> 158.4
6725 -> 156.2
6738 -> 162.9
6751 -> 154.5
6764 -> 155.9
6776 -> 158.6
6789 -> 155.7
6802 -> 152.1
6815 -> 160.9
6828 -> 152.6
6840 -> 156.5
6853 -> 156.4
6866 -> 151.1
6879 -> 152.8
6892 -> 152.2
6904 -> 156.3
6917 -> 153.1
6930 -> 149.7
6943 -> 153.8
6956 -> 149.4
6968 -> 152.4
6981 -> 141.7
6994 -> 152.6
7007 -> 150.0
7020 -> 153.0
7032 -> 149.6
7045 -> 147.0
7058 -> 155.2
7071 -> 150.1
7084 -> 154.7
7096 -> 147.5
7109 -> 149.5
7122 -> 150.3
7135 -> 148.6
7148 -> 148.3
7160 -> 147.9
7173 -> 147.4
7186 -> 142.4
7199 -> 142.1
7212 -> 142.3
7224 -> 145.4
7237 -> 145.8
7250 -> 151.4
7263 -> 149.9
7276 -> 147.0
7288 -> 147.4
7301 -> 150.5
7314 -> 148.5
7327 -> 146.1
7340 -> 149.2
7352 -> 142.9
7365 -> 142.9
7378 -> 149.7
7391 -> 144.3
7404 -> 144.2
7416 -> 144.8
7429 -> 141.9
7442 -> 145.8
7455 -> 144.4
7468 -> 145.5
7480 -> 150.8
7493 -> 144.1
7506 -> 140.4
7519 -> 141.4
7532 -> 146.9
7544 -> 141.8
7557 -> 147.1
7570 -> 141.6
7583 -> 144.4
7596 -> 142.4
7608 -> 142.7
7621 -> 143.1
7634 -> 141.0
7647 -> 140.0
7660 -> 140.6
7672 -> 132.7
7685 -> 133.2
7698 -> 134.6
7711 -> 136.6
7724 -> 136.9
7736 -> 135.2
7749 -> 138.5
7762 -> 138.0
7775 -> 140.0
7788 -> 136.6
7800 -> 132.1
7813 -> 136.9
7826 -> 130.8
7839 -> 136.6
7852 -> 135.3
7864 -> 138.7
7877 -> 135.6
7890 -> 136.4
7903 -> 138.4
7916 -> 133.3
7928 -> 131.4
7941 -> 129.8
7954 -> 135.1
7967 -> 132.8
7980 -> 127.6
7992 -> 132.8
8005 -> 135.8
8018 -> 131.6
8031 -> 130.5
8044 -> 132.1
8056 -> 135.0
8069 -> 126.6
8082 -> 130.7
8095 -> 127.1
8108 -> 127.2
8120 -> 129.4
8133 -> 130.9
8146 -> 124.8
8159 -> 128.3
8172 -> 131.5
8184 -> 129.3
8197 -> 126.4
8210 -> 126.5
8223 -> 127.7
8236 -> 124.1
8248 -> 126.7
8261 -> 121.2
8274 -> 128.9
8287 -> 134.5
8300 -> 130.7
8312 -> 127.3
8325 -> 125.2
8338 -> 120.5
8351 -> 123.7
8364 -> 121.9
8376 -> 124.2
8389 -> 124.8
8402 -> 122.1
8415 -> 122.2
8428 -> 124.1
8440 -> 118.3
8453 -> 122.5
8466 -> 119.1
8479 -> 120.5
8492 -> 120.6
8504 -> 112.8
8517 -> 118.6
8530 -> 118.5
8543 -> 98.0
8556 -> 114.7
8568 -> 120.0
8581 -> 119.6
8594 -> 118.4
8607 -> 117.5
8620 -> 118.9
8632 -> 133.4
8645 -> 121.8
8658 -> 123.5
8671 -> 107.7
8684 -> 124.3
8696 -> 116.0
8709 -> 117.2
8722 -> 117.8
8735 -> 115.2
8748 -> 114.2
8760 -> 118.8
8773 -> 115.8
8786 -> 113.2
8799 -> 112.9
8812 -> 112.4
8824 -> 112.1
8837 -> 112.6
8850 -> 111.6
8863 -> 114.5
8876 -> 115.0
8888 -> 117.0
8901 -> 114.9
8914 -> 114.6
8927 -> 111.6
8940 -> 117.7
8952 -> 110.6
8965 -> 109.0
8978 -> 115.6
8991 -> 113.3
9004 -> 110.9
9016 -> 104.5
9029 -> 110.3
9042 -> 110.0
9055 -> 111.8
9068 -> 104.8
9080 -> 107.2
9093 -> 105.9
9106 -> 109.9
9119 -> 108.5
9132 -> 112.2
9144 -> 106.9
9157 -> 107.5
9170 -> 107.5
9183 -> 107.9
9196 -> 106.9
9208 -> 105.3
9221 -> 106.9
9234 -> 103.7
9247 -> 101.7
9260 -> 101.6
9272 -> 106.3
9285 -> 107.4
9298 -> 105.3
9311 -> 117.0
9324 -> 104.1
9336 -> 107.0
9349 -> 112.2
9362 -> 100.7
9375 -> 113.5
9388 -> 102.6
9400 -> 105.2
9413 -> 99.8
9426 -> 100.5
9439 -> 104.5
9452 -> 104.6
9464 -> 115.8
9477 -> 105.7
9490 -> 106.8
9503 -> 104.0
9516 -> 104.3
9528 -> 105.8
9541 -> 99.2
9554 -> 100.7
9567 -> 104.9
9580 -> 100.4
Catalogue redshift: 0.000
